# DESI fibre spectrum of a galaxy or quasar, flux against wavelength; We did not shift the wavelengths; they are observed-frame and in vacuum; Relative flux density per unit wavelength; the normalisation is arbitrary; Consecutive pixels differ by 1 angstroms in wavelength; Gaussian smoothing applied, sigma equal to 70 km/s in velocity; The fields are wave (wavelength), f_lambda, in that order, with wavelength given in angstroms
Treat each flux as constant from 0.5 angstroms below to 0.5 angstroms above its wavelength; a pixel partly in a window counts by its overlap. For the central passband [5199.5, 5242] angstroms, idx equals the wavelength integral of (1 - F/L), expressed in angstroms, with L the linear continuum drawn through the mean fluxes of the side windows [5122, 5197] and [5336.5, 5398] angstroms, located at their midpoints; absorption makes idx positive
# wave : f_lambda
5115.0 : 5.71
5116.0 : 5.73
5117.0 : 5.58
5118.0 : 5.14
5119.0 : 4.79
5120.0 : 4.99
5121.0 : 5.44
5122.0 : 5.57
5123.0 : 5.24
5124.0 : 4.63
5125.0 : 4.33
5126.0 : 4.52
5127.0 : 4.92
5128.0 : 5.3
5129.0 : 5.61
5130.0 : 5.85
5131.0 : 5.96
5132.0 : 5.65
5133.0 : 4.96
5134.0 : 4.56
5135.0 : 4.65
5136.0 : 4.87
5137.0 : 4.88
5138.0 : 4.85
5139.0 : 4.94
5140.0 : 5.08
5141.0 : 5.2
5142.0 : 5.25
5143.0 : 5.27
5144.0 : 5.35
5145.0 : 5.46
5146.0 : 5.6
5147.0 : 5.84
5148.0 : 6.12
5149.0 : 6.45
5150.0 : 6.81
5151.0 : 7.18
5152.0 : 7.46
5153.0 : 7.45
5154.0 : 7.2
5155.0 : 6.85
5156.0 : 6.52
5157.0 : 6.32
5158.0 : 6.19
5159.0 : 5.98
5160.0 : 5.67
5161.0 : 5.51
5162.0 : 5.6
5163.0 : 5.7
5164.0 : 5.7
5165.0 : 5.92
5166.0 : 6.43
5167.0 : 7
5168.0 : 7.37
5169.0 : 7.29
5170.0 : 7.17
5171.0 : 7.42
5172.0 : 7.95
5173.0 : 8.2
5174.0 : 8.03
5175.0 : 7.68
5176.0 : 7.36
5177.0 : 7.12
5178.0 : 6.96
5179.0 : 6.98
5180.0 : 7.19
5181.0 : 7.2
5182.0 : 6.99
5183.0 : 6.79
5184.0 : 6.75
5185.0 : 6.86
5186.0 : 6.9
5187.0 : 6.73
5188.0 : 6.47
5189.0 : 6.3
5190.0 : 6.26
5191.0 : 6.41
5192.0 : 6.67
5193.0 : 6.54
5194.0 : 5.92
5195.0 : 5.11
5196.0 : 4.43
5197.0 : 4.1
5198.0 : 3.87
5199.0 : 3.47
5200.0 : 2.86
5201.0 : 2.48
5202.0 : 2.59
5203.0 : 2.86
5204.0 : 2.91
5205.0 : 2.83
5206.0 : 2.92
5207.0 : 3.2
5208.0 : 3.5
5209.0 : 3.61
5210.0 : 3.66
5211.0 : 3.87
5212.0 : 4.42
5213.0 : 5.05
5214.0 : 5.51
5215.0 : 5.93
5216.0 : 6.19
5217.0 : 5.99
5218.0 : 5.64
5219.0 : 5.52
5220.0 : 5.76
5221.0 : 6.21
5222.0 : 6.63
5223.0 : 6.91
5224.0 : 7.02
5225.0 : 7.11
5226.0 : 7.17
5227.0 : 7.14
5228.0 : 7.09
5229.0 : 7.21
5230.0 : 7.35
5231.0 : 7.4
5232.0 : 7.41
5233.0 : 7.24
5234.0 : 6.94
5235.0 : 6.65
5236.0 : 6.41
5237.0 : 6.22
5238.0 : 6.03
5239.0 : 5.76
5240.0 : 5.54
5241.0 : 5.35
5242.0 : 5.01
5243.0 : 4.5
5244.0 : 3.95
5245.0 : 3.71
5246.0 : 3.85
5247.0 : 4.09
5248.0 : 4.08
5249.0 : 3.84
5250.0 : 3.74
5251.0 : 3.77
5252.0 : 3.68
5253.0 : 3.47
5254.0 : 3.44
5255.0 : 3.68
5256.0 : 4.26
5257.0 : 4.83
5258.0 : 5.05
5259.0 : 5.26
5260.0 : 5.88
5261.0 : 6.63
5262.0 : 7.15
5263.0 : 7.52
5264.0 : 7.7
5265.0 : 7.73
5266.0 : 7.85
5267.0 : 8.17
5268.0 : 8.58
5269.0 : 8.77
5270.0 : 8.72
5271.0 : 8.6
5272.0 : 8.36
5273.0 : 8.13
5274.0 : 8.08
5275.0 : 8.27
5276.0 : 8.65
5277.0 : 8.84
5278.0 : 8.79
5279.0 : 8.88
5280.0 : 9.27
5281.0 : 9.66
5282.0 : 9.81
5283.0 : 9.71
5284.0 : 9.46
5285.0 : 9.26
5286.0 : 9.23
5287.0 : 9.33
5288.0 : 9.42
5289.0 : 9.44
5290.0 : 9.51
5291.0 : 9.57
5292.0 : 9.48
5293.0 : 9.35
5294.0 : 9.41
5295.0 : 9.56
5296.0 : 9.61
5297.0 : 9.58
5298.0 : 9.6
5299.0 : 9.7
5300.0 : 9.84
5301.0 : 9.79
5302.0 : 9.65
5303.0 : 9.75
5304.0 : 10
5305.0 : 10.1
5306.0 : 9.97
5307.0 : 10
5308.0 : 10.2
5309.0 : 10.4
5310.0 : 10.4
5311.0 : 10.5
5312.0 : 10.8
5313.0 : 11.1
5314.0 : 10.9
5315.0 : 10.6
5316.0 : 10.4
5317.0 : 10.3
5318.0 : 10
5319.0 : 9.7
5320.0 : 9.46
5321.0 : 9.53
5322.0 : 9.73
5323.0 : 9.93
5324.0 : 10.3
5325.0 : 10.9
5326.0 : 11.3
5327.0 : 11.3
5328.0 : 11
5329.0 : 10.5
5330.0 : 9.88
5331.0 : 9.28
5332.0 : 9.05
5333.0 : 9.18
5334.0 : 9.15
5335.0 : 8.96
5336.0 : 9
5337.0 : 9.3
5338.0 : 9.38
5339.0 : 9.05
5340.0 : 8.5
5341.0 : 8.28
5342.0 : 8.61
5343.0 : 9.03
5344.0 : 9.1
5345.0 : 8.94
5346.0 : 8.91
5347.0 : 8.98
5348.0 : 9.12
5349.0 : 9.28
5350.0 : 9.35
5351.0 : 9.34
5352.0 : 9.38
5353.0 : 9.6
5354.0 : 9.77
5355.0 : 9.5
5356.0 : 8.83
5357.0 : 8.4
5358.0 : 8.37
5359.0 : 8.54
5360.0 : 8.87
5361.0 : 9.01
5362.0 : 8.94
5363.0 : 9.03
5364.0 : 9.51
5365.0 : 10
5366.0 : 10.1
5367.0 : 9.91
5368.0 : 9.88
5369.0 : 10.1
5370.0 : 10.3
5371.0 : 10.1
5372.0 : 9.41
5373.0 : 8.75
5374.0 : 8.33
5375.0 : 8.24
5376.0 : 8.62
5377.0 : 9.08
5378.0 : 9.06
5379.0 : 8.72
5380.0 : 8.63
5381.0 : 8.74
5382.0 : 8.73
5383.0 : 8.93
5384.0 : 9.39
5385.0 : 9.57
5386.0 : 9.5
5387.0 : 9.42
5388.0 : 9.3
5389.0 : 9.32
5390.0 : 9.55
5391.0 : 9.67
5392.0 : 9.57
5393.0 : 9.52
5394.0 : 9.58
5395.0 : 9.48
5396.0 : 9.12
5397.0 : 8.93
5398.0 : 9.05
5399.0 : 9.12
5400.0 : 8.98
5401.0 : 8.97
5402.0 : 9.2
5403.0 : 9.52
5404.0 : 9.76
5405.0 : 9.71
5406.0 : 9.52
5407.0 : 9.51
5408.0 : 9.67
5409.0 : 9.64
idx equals 9.9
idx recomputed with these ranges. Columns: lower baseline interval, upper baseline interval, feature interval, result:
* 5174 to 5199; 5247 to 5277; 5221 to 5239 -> -1.5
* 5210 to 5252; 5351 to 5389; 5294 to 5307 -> -4.0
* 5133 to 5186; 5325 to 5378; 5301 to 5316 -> -2.8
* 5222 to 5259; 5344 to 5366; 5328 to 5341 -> -1.2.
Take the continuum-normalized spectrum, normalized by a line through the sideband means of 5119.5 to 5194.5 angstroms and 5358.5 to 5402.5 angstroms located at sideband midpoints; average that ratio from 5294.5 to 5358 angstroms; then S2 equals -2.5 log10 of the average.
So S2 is -0.15 mag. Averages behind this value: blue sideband 6.16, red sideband 9.24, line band 9.7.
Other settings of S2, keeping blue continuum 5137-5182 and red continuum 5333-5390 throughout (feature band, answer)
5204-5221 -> 0.48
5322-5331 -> -0.21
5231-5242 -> 0.18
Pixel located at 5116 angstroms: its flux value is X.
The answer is 5.73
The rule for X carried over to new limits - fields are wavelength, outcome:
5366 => 10.1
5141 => 5.2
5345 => 8.94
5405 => 9.71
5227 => 7.14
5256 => 4.26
